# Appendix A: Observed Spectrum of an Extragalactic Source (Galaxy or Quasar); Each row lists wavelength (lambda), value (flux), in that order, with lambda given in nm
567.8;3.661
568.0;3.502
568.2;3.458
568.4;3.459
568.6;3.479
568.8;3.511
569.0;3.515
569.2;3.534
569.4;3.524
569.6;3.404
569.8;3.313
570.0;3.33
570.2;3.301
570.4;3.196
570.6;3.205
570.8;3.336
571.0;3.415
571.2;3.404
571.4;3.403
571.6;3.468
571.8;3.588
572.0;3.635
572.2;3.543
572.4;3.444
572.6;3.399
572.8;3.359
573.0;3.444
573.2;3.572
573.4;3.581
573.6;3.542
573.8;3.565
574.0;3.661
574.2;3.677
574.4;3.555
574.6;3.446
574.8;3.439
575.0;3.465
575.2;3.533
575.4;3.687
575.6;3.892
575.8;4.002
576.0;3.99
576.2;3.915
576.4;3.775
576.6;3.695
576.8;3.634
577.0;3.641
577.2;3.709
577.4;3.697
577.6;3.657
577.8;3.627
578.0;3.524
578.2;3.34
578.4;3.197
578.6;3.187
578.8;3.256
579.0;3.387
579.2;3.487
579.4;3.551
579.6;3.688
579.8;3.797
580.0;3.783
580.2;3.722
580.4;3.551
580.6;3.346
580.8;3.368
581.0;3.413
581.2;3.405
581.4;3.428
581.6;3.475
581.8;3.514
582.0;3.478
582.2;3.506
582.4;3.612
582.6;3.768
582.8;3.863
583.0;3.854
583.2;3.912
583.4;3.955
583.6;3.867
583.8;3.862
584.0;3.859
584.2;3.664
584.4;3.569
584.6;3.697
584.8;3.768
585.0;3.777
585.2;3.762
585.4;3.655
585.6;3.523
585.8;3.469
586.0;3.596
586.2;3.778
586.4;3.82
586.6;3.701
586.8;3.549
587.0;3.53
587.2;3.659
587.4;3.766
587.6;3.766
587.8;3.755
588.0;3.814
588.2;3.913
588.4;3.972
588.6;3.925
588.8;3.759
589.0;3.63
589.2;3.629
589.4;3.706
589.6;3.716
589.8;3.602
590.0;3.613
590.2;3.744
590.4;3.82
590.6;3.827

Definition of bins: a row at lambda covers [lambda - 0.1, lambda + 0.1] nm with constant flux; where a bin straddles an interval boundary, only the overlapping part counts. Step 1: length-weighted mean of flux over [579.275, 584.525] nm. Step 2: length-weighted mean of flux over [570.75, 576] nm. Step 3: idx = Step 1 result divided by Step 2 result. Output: 1.03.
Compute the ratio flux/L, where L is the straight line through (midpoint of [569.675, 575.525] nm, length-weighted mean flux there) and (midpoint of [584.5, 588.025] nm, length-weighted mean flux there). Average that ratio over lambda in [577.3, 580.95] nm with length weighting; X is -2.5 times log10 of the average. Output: 0.02 mag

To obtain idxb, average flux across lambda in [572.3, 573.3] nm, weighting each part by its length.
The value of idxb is 3.44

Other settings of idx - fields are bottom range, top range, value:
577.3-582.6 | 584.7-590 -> 1.06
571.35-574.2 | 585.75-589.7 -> 1.06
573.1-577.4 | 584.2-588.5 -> 1.01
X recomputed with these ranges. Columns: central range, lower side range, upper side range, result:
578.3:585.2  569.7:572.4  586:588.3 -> 0.003 mag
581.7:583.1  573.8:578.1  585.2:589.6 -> 0.012 mag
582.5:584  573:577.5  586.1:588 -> -0.050 mag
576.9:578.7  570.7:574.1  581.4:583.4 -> 0.024 mag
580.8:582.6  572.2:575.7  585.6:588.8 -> 0.050 mag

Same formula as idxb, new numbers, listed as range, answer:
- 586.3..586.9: 3.69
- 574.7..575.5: 3.53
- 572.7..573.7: 3.5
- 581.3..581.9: 3.47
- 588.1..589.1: 3.84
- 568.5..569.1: 3.5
